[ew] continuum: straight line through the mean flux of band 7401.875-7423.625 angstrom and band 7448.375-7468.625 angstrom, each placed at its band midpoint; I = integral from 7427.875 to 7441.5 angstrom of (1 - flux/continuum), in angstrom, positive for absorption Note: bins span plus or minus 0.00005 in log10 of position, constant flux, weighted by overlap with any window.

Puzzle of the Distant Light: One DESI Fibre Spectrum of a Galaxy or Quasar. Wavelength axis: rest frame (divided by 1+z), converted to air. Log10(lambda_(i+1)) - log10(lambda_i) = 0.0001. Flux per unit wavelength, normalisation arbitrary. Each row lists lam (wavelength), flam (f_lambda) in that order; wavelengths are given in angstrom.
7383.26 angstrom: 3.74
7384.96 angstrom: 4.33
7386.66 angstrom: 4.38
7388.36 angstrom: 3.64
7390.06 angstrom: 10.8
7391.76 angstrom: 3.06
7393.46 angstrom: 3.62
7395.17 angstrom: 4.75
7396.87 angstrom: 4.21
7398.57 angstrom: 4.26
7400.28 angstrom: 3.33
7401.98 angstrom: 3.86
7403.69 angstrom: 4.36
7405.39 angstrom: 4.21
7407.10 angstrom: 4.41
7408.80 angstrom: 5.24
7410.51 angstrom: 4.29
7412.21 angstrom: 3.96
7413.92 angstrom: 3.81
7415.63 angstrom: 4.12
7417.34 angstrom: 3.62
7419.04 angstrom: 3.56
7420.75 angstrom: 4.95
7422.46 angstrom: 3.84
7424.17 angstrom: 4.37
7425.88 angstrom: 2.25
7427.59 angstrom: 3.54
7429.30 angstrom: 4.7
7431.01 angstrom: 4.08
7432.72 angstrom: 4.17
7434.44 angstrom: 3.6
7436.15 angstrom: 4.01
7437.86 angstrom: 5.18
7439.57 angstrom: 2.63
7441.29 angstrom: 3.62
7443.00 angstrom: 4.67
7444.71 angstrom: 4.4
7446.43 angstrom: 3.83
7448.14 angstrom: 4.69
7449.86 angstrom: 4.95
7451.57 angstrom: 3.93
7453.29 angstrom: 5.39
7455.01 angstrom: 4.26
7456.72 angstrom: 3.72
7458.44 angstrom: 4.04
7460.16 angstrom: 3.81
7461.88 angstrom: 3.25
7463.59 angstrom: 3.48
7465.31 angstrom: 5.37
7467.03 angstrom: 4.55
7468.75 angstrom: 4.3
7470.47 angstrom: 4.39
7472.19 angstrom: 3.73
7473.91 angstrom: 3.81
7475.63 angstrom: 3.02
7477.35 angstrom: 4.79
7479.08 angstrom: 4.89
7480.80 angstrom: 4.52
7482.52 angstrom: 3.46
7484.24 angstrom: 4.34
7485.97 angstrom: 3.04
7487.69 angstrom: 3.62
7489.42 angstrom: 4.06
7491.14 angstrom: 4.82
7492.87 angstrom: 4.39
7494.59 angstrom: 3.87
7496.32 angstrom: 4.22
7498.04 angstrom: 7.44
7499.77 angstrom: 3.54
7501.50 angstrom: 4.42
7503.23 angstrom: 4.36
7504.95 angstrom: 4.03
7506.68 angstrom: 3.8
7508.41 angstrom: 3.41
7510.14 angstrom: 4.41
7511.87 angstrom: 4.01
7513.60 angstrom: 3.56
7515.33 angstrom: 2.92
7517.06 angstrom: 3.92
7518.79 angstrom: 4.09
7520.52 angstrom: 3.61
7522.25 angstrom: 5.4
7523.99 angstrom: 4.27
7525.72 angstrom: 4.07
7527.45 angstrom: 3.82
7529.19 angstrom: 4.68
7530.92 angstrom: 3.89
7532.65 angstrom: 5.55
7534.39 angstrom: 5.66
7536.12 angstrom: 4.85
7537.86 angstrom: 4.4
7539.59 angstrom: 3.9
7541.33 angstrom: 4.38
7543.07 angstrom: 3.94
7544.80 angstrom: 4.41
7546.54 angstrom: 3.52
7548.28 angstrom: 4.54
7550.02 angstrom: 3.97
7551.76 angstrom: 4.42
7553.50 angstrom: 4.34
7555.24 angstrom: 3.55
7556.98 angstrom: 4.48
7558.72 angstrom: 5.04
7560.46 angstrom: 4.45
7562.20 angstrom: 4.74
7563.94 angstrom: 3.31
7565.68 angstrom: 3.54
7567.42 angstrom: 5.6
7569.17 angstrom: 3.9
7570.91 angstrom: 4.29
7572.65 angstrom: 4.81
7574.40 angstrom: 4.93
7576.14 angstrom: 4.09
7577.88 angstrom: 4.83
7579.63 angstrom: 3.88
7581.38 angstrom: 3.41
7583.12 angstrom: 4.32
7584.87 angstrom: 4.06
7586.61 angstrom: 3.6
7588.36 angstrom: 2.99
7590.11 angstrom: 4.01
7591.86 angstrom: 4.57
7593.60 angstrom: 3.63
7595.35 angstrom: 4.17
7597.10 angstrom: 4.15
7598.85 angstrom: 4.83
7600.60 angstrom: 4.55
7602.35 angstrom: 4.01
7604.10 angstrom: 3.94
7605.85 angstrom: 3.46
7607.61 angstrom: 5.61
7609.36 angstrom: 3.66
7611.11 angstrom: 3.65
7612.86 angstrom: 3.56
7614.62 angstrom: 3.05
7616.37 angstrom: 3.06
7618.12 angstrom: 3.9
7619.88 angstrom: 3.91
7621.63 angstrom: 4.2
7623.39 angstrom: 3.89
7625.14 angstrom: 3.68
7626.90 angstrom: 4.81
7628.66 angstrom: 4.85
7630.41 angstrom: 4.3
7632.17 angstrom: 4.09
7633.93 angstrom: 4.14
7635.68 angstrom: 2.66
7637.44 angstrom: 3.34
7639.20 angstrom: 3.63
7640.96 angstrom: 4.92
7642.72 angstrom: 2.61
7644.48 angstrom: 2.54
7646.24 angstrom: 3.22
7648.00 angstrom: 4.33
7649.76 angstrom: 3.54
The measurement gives 0.73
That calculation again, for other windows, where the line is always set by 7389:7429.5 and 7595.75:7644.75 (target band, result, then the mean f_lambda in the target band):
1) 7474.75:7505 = -1.0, 4.27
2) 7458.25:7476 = 0.8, 4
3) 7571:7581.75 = -1.0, 4.36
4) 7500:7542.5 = -1.3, 4.21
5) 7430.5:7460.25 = 0.3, 4.18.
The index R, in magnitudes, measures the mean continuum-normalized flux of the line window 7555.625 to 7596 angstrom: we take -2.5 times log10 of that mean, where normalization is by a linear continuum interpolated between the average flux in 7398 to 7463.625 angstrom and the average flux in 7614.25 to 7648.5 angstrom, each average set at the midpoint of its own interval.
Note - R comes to -0.09 mag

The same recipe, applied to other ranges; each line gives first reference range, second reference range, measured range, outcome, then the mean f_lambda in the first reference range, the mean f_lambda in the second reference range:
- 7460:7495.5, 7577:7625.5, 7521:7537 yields -0.16 mag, 4.08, 3.95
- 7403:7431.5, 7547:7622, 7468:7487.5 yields 0.02 mag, 4.08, 4.11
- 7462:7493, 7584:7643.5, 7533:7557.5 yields -0.08 mag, 4.12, 3.93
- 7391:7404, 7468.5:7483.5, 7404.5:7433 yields -0.03 mag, 3.92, 4.1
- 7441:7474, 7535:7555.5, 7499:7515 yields 0.08 mag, 4.23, 4.22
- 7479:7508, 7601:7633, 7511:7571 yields -0.03 mag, 4.25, 3.99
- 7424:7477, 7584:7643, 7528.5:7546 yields -0.14 mag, 4.06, 3.94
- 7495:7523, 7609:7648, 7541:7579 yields -0.09 mag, 4.19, 3.73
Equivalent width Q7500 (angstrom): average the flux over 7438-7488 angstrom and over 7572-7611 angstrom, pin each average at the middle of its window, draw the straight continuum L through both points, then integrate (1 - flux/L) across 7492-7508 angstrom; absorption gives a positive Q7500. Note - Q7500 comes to -1.18 angstrom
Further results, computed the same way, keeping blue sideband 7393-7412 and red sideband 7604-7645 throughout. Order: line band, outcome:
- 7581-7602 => -0.9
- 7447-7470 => -0.9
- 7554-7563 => -1.1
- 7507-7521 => 1.0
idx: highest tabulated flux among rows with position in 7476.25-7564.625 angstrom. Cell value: 7.44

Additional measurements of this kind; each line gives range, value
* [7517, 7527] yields 5.4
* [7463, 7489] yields 5.37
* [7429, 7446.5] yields 5.18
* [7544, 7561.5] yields 5.04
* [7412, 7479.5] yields 5.39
